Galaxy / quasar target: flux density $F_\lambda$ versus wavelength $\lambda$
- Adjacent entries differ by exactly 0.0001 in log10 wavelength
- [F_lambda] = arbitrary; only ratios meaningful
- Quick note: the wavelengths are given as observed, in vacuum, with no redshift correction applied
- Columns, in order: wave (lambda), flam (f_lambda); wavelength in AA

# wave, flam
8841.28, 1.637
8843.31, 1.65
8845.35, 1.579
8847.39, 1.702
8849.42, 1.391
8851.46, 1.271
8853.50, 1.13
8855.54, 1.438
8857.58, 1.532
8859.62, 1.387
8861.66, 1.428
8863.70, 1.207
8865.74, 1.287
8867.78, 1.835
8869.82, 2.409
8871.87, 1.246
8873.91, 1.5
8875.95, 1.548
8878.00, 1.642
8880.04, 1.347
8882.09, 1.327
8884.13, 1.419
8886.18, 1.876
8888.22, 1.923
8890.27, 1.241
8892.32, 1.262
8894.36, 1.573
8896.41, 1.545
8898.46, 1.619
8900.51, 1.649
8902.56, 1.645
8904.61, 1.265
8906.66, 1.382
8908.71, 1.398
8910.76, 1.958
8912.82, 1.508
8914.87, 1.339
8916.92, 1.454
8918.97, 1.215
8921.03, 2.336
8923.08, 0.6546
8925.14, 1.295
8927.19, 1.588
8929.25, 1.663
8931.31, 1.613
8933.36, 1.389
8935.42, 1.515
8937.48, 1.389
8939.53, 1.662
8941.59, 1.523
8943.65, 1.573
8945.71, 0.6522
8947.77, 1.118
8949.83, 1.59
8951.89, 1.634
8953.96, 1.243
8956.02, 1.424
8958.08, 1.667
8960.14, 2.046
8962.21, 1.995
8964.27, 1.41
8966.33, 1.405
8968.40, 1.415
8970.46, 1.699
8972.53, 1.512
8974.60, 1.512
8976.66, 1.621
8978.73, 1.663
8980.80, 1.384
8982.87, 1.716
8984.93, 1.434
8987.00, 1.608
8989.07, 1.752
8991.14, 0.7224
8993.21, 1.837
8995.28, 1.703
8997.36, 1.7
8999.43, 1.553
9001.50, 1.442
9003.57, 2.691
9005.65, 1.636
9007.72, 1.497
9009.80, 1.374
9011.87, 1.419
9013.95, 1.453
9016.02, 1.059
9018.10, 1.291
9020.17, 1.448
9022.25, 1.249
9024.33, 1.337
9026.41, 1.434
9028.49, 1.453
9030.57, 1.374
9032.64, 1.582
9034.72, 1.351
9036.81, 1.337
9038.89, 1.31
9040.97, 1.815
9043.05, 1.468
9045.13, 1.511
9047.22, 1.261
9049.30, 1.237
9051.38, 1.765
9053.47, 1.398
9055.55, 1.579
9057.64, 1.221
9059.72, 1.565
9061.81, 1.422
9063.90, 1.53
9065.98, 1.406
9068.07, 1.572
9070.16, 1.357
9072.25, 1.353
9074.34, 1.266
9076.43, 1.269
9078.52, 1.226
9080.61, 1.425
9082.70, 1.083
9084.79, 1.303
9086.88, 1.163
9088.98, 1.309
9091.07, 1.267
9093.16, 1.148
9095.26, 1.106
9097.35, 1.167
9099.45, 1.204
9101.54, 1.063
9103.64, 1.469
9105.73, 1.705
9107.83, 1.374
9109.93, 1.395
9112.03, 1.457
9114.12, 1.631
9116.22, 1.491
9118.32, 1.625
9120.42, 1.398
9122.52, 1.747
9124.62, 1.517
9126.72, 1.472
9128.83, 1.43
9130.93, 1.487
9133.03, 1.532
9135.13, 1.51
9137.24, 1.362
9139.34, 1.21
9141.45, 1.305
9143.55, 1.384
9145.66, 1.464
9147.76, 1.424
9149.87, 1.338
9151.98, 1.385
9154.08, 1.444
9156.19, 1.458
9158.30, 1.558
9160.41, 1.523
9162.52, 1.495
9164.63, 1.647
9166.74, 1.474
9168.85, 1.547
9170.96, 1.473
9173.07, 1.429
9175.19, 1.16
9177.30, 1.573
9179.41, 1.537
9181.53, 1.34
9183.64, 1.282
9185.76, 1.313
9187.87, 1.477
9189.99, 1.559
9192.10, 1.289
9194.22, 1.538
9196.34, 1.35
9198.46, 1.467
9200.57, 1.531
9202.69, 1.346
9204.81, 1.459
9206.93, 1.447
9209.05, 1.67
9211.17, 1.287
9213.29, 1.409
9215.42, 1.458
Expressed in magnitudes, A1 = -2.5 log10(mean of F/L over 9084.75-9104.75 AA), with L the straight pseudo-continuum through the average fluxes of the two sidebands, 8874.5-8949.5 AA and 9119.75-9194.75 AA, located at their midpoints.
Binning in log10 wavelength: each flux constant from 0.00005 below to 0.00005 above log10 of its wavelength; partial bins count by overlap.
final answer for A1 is 0.19 mag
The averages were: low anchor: 1.48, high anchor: 1.45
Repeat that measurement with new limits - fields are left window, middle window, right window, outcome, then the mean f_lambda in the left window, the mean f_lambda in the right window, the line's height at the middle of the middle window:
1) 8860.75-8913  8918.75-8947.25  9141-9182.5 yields 0.07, 1.54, 1.45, 1.53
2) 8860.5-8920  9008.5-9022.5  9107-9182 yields 0.12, 1.52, 1.46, 1.49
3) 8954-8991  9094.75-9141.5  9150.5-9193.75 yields 0.04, 1.57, 1.45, 1.48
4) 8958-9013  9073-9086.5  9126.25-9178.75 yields 0.20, 1.61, 1.44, 1.51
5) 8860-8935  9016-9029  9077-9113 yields 0.02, 1.52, 1.29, 1.37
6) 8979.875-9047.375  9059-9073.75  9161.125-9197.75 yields 0.02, 1.49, 1.44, 1.48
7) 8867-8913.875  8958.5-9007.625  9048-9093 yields -0.12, 1.57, 1.36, 1.46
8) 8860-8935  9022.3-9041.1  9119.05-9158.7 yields 0.04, 1.52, 1.44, 1.47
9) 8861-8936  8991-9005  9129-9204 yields -0.16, 1.52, 1.43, 1.49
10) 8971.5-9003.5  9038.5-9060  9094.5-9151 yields 0.03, 1.58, 1.42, 1.51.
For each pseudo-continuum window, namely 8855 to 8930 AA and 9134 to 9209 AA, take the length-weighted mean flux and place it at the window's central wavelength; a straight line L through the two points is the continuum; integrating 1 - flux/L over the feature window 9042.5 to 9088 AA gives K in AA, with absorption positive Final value 2.6 AA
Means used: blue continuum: 1.51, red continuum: 1.43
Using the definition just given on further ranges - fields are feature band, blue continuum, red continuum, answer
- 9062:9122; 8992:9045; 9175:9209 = 5.0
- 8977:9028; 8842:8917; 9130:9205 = -1.3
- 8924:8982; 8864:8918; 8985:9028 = 0.6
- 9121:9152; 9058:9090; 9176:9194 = -1.1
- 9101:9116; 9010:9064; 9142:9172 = -0.1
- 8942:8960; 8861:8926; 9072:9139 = 0.9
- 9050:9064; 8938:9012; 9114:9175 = 0.2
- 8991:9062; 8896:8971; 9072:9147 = -2.5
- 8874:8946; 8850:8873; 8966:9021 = 0.0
